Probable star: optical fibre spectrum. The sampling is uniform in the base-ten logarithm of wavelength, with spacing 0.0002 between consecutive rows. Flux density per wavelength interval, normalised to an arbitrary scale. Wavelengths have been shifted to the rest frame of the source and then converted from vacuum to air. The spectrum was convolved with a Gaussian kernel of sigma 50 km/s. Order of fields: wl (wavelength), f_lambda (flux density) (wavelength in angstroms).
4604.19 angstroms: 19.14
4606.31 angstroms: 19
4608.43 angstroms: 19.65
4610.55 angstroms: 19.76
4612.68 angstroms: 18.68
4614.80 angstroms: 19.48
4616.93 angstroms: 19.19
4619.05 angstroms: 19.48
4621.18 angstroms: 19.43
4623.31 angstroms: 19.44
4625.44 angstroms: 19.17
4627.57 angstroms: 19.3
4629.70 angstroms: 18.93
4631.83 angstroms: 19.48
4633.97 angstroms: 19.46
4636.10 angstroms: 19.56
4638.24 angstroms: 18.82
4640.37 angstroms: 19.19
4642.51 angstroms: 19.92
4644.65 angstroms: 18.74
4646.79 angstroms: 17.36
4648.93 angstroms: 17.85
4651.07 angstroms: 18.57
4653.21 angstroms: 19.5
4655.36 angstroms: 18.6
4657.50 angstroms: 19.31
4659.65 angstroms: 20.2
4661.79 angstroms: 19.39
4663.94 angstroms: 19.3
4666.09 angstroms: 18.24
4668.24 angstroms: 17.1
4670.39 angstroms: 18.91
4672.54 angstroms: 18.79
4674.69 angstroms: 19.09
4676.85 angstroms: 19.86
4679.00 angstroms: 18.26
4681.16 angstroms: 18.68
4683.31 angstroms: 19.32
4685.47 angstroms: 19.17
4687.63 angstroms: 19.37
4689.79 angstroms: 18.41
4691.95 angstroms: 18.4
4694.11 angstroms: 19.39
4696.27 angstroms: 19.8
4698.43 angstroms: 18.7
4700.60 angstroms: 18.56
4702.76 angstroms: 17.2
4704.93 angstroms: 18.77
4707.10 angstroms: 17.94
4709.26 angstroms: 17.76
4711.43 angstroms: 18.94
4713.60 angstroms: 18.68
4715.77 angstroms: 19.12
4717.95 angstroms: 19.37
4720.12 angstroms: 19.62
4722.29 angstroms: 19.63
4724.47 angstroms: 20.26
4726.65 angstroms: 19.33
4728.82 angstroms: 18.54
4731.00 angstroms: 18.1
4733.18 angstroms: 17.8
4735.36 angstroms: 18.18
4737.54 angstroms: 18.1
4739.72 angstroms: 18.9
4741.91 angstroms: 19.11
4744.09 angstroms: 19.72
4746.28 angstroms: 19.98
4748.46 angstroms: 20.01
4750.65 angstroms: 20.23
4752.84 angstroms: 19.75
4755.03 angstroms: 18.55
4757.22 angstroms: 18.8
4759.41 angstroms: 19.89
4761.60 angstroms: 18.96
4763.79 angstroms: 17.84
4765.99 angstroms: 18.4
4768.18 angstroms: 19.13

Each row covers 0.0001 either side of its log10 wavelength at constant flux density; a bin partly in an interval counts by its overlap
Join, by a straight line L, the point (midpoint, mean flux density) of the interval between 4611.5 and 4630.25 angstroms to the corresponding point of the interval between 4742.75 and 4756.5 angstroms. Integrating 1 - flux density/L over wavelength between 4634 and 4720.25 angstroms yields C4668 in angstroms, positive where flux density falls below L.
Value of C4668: 2.6 angstroms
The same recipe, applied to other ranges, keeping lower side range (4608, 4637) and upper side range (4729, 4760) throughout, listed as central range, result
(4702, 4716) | 0.6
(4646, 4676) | 0.8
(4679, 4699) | 0.2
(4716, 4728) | -0.3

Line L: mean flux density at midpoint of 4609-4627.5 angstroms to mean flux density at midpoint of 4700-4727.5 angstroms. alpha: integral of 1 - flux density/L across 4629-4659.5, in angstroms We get 0.35 angstroms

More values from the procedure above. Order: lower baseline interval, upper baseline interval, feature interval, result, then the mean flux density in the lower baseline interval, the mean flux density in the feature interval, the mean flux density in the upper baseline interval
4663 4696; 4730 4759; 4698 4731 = 0.2 angstroms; 18.8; 18.8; 19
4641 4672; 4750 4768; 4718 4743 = 0.1 angstroms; 18.8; 18.9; 19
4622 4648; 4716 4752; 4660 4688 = 0.3 angstroms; 19.1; 18.9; 19.2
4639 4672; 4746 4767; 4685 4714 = 0.5 angstroms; 18.8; 18.6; 19.2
